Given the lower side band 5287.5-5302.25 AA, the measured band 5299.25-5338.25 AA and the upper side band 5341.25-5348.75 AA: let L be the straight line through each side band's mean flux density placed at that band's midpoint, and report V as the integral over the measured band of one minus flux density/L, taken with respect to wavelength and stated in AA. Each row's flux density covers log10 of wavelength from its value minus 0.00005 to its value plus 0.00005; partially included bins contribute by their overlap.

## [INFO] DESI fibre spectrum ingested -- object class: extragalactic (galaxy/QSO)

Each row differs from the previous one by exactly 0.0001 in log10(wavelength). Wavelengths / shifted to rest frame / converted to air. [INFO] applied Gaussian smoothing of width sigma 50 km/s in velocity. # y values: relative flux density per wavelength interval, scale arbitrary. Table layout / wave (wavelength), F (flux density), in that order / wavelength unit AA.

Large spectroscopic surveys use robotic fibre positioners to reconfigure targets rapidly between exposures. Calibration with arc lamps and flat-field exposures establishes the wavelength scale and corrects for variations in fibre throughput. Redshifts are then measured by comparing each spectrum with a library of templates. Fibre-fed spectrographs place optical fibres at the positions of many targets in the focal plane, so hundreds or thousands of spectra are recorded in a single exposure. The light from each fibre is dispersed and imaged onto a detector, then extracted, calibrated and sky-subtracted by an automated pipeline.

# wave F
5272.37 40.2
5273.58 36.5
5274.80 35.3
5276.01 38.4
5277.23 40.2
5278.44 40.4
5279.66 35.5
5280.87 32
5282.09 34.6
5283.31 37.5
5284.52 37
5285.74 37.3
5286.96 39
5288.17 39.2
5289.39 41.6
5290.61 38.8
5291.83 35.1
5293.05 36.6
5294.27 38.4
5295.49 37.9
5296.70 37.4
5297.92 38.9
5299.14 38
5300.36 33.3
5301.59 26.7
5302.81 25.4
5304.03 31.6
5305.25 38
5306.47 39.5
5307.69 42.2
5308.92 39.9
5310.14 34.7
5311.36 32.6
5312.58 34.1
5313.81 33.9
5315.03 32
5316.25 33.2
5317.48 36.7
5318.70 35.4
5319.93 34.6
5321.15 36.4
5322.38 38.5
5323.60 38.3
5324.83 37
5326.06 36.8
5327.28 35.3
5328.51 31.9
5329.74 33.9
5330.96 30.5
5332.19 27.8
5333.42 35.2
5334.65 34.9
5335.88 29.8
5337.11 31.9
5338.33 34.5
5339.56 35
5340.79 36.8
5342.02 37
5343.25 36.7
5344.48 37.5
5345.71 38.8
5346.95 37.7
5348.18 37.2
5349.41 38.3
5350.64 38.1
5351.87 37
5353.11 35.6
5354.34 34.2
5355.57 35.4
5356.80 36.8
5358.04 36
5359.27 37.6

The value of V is 2.9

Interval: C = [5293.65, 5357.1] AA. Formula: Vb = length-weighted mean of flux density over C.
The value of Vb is 35.4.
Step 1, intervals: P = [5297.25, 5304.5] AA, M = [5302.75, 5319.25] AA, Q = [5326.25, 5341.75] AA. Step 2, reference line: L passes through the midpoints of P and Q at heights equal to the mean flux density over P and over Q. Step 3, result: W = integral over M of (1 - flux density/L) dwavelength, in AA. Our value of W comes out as -1.33 AA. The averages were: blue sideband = 32.3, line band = 35.3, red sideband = 33.3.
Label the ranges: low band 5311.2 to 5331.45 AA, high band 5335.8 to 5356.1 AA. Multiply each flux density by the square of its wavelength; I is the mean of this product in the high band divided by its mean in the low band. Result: 1.05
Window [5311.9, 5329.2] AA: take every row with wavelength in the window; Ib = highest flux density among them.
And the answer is 38.5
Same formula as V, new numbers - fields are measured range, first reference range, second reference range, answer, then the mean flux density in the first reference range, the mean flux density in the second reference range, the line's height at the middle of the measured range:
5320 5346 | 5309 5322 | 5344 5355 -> 0.7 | 34.7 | 37.1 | 35.9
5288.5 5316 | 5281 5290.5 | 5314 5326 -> 0.8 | 37.8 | 35.8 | 36.8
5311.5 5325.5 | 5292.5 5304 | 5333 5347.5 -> -0.1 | 34.6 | 35.5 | 35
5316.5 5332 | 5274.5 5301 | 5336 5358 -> 0.6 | 37.4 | 36.2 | 36.7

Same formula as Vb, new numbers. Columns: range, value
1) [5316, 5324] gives 36.2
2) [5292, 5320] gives 35.3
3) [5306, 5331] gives 35.7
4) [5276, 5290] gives 37.7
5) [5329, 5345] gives 33.9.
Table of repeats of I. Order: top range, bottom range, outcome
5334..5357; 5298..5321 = 1.05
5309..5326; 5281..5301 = 0.96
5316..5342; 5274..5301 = 0.94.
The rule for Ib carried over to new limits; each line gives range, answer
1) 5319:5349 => 38.8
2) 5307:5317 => 42.2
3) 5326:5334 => 36.8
